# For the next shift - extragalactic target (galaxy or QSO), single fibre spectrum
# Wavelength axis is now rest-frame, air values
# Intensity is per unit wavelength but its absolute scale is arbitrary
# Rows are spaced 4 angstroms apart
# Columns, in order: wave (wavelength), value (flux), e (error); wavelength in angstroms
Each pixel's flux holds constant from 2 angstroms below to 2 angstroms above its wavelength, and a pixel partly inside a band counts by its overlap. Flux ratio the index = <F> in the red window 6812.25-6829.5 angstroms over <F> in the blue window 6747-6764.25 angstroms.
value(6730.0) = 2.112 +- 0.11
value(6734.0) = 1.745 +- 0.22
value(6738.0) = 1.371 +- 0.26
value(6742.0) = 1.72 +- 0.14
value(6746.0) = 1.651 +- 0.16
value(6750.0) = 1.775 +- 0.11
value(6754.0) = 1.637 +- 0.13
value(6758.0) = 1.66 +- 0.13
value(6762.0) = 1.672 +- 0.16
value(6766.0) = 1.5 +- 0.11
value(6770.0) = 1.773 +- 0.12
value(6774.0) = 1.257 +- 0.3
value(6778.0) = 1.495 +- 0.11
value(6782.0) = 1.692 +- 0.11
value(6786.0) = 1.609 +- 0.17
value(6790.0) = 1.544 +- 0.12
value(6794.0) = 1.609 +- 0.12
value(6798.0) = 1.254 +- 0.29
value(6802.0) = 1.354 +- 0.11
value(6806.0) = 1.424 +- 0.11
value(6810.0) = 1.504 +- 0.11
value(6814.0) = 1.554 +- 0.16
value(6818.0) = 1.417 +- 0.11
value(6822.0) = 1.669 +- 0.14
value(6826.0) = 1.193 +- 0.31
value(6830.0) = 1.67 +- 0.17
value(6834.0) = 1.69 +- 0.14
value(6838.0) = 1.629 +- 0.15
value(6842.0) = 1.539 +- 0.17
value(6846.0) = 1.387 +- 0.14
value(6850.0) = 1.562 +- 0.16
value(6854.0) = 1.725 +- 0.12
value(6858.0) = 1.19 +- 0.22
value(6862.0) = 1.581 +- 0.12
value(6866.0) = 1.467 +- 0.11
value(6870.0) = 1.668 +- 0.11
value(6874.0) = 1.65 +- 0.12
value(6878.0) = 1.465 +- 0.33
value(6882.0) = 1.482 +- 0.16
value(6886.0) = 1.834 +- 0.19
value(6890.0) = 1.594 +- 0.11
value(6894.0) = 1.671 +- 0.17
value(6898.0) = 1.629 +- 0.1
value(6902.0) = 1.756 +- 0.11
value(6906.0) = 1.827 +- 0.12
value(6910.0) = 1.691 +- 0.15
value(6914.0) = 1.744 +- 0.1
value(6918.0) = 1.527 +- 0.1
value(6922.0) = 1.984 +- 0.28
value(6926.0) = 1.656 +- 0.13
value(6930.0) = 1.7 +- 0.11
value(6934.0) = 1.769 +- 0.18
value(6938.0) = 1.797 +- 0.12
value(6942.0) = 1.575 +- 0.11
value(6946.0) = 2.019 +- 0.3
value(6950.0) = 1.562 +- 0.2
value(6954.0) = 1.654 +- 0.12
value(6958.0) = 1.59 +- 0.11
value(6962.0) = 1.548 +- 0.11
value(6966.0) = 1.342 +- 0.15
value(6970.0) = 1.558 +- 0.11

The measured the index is 0.9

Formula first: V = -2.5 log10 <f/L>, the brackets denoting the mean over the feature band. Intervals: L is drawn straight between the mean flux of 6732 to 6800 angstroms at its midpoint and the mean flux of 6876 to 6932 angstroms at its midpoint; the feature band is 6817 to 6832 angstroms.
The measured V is 0.094 mag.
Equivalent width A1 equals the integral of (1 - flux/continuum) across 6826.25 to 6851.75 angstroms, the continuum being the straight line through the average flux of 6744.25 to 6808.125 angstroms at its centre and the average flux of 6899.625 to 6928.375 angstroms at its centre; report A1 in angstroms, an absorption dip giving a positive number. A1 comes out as 1.3 angstroms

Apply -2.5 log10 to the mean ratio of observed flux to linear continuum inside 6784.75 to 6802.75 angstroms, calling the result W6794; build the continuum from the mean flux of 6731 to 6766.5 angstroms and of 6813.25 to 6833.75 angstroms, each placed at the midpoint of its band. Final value 0.07 mag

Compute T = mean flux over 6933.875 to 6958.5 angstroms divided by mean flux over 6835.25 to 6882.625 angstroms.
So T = 1.12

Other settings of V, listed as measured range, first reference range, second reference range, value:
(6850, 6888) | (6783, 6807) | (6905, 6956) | 0.036 mag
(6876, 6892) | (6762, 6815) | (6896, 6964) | 0.034 mag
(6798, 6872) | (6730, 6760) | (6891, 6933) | 0.133 mag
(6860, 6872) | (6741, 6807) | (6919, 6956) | 0.062 mag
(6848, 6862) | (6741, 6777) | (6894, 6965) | 0.110 mag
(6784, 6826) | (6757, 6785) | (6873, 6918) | 0.085 mag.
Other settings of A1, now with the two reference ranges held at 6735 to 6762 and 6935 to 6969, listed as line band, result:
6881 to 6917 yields -1.2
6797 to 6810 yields 2.1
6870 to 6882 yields 0.6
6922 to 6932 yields -0.6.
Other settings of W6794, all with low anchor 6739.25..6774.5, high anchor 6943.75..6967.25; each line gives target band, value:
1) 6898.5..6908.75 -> -0.08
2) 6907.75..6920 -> -0.02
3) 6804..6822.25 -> 0.09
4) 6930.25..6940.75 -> -0.08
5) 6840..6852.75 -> 0.09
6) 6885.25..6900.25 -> -0.03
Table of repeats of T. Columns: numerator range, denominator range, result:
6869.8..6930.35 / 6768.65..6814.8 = 1.12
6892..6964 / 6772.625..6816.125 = 1.15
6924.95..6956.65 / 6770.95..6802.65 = 1.15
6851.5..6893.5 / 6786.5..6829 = 1.07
